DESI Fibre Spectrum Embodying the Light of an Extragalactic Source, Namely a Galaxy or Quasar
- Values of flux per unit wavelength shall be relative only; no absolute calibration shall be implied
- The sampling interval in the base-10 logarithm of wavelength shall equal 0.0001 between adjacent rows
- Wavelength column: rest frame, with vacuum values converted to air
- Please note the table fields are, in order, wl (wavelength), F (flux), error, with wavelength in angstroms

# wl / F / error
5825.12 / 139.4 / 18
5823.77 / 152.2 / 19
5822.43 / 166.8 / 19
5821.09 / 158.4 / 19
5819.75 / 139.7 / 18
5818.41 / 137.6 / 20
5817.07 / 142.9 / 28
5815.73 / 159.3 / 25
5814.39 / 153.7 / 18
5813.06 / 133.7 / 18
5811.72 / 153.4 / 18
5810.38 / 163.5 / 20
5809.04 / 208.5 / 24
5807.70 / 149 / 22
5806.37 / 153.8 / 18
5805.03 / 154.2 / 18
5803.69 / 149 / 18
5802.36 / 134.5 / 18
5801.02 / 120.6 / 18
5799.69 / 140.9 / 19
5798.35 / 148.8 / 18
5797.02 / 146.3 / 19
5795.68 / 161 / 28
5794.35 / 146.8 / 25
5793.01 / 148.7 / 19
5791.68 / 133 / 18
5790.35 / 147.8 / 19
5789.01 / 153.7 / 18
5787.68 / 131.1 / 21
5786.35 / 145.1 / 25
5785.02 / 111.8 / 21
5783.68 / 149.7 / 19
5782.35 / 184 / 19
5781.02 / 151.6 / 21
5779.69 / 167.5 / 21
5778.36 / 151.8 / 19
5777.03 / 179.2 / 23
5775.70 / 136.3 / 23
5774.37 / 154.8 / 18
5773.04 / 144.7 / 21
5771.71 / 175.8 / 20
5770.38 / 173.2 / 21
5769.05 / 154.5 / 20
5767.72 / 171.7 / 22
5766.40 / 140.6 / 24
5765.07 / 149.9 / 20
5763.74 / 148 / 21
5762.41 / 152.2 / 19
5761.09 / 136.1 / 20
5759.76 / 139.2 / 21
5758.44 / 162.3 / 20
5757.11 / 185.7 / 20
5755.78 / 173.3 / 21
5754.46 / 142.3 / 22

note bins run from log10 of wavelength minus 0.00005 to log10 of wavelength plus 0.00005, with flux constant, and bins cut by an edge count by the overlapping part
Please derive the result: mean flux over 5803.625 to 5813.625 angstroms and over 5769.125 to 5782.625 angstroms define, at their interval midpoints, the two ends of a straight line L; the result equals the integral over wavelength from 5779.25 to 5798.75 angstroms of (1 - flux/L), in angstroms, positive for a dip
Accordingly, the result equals 1.4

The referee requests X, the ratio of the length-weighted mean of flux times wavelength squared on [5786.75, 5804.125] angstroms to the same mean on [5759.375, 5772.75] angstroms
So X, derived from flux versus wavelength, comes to 0.94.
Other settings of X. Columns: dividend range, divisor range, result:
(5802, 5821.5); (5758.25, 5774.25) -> 1.01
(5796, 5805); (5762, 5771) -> 0.92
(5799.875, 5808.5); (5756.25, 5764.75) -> 0.95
